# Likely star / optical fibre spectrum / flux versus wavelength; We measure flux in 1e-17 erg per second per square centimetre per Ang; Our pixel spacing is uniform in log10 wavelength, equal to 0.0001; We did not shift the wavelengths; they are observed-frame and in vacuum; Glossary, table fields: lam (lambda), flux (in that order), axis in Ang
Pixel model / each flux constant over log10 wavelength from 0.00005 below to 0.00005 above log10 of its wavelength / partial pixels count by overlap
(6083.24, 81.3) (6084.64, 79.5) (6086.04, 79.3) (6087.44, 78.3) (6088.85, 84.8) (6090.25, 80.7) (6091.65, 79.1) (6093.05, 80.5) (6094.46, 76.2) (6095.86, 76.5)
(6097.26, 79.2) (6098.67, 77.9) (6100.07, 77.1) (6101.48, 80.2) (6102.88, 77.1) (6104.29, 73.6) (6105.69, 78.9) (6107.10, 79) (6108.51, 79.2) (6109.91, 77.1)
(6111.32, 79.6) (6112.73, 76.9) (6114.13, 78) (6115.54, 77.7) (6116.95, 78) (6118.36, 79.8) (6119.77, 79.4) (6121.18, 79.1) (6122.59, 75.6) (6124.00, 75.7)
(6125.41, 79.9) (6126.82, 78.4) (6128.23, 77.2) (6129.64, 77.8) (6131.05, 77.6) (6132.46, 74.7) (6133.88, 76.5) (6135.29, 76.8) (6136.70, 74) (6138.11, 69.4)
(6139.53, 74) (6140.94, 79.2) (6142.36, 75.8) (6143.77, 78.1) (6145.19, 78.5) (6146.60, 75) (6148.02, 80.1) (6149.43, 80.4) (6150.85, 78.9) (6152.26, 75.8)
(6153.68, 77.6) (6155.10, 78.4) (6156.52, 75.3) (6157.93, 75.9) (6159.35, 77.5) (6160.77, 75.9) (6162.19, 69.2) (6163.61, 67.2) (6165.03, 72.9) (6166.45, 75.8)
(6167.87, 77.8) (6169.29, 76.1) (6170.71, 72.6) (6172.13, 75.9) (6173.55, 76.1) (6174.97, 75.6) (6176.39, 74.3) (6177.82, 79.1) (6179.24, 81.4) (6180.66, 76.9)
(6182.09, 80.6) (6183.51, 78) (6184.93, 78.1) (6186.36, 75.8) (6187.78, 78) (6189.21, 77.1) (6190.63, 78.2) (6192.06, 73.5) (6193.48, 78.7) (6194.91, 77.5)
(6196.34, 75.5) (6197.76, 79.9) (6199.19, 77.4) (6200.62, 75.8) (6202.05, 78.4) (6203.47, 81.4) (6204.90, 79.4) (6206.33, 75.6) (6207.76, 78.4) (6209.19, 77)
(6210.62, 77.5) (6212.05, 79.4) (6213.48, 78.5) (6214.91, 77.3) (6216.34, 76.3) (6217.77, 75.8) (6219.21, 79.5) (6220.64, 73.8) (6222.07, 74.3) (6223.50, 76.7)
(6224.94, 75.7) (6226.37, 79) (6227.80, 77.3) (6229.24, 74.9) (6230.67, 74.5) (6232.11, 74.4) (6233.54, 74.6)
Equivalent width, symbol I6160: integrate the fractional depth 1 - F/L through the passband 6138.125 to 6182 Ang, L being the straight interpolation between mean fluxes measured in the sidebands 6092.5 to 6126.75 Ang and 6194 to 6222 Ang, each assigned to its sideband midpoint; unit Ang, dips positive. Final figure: 0.9 Ang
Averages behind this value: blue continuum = 78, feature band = 76.2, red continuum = 77.5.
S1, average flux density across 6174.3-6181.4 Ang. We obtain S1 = 77.4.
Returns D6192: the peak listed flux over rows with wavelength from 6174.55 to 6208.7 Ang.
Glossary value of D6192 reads 81.4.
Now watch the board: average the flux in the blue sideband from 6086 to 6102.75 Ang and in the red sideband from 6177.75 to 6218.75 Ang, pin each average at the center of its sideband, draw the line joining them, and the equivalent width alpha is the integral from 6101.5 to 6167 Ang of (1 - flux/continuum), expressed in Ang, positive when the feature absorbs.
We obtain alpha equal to 1.5 Ang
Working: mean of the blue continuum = 79.1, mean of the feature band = 76.7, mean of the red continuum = 77.8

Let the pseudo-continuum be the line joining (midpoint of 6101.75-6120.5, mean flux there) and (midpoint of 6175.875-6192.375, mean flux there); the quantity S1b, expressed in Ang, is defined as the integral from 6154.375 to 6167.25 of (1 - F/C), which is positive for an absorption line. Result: 0.6 Ang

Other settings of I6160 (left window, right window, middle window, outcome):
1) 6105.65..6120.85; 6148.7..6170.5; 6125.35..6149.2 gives 0.1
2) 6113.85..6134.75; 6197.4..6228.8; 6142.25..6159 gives 0.0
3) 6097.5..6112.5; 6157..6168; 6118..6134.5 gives -0.3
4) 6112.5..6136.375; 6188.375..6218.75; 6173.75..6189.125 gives 0.0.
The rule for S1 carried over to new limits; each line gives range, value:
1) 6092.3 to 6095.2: 78.3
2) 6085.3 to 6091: 80.7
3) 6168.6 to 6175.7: 75.3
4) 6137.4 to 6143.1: 74.6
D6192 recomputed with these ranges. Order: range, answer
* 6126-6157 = 80.4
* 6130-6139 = 77.6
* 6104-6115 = 79.6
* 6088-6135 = 84.8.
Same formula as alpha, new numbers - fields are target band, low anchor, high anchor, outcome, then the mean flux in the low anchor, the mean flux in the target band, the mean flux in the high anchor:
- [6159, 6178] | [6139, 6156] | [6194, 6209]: 0.8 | 77.7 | 74.5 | 77.9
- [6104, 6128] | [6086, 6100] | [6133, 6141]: -0.4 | 79.1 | 78.1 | 74.6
